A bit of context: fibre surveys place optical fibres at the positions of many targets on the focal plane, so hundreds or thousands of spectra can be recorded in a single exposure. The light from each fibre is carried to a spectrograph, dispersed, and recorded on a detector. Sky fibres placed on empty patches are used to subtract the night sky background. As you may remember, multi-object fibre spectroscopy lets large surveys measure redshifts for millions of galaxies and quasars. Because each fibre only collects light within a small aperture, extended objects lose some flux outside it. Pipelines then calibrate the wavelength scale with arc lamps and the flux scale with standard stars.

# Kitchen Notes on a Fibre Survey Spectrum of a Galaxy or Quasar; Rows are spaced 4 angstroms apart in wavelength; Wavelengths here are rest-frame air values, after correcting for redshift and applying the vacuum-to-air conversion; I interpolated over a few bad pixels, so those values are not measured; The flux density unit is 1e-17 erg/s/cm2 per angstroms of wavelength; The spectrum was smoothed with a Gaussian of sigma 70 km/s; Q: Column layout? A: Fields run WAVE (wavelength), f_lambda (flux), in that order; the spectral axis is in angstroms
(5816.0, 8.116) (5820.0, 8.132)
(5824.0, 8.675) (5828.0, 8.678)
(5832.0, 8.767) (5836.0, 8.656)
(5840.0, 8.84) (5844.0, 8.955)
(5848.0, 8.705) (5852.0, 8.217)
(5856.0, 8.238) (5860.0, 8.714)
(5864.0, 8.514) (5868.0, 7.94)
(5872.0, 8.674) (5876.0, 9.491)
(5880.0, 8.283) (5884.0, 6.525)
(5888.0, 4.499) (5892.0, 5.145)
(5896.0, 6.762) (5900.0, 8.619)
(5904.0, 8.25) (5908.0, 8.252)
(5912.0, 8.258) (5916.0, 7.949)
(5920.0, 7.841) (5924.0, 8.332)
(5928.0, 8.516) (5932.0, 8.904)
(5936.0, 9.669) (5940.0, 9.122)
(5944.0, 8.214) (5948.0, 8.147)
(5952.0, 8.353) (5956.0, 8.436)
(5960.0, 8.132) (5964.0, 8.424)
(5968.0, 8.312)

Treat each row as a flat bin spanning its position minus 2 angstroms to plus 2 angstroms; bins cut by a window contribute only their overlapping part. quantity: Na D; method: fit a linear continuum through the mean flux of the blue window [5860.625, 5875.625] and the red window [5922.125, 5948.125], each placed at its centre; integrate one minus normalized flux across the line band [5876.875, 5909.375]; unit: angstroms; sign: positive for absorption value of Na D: 5.7 angstroms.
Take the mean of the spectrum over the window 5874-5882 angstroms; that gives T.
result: 8.89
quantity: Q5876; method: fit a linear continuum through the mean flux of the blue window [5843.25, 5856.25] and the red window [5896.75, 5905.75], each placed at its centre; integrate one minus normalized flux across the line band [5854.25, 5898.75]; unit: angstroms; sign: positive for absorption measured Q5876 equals 4.41 angstroms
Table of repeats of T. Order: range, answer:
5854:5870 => 8.35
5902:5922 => 8.11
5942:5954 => 8.24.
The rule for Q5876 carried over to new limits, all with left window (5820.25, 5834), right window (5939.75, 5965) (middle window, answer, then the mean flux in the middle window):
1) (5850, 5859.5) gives 0.30 angstroms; 8.3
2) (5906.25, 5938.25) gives -0.20 angstroms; 8.47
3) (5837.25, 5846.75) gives -0.29 angstroms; 8.86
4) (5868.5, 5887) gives 1.10 angstroms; 8.02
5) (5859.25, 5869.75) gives 0.23 angstroms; 8.36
